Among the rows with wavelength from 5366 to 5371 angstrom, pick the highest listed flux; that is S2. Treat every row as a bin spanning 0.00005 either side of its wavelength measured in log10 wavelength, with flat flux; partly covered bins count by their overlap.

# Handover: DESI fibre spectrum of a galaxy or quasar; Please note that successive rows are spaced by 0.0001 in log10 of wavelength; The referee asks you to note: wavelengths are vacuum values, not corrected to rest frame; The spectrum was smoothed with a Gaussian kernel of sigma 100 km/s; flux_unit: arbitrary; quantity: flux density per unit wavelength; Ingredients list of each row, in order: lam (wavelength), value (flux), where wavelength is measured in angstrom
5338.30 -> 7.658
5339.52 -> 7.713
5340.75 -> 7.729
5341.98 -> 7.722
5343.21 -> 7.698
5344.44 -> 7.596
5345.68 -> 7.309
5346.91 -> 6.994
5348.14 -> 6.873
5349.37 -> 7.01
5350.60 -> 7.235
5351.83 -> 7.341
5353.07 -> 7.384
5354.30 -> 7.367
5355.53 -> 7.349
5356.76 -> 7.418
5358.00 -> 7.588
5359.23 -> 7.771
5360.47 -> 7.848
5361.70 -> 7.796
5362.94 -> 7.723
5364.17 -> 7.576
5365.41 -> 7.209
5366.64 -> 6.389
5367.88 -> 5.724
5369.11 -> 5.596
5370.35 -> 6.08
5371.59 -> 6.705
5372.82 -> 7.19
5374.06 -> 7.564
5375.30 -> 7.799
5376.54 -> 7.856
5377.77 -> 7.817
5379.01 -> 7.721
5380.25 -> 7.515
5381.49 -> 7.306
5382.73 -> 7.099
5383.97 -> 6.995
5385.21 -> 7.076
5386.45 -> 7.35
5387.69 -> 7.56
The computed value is 6.389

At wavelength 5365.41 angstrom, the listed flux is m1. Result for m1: 7.209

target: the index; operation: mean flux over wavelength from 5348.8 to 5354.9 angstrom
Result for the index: 7.27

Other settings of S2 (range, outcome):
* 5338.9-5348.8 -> 7.729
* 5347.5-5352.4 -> 7.341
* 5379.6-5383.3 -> 7.515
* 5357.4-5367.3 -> 7.848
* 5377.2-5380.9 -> 7.817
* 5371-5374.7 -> 7.564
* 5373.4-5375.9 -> 7.799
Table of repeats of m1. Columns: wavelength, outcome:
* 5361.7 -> 7.796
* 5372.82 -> 7.19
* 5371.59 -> 6.705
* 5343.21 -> 7.698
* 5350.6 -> 7.235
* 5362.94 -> 7.723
